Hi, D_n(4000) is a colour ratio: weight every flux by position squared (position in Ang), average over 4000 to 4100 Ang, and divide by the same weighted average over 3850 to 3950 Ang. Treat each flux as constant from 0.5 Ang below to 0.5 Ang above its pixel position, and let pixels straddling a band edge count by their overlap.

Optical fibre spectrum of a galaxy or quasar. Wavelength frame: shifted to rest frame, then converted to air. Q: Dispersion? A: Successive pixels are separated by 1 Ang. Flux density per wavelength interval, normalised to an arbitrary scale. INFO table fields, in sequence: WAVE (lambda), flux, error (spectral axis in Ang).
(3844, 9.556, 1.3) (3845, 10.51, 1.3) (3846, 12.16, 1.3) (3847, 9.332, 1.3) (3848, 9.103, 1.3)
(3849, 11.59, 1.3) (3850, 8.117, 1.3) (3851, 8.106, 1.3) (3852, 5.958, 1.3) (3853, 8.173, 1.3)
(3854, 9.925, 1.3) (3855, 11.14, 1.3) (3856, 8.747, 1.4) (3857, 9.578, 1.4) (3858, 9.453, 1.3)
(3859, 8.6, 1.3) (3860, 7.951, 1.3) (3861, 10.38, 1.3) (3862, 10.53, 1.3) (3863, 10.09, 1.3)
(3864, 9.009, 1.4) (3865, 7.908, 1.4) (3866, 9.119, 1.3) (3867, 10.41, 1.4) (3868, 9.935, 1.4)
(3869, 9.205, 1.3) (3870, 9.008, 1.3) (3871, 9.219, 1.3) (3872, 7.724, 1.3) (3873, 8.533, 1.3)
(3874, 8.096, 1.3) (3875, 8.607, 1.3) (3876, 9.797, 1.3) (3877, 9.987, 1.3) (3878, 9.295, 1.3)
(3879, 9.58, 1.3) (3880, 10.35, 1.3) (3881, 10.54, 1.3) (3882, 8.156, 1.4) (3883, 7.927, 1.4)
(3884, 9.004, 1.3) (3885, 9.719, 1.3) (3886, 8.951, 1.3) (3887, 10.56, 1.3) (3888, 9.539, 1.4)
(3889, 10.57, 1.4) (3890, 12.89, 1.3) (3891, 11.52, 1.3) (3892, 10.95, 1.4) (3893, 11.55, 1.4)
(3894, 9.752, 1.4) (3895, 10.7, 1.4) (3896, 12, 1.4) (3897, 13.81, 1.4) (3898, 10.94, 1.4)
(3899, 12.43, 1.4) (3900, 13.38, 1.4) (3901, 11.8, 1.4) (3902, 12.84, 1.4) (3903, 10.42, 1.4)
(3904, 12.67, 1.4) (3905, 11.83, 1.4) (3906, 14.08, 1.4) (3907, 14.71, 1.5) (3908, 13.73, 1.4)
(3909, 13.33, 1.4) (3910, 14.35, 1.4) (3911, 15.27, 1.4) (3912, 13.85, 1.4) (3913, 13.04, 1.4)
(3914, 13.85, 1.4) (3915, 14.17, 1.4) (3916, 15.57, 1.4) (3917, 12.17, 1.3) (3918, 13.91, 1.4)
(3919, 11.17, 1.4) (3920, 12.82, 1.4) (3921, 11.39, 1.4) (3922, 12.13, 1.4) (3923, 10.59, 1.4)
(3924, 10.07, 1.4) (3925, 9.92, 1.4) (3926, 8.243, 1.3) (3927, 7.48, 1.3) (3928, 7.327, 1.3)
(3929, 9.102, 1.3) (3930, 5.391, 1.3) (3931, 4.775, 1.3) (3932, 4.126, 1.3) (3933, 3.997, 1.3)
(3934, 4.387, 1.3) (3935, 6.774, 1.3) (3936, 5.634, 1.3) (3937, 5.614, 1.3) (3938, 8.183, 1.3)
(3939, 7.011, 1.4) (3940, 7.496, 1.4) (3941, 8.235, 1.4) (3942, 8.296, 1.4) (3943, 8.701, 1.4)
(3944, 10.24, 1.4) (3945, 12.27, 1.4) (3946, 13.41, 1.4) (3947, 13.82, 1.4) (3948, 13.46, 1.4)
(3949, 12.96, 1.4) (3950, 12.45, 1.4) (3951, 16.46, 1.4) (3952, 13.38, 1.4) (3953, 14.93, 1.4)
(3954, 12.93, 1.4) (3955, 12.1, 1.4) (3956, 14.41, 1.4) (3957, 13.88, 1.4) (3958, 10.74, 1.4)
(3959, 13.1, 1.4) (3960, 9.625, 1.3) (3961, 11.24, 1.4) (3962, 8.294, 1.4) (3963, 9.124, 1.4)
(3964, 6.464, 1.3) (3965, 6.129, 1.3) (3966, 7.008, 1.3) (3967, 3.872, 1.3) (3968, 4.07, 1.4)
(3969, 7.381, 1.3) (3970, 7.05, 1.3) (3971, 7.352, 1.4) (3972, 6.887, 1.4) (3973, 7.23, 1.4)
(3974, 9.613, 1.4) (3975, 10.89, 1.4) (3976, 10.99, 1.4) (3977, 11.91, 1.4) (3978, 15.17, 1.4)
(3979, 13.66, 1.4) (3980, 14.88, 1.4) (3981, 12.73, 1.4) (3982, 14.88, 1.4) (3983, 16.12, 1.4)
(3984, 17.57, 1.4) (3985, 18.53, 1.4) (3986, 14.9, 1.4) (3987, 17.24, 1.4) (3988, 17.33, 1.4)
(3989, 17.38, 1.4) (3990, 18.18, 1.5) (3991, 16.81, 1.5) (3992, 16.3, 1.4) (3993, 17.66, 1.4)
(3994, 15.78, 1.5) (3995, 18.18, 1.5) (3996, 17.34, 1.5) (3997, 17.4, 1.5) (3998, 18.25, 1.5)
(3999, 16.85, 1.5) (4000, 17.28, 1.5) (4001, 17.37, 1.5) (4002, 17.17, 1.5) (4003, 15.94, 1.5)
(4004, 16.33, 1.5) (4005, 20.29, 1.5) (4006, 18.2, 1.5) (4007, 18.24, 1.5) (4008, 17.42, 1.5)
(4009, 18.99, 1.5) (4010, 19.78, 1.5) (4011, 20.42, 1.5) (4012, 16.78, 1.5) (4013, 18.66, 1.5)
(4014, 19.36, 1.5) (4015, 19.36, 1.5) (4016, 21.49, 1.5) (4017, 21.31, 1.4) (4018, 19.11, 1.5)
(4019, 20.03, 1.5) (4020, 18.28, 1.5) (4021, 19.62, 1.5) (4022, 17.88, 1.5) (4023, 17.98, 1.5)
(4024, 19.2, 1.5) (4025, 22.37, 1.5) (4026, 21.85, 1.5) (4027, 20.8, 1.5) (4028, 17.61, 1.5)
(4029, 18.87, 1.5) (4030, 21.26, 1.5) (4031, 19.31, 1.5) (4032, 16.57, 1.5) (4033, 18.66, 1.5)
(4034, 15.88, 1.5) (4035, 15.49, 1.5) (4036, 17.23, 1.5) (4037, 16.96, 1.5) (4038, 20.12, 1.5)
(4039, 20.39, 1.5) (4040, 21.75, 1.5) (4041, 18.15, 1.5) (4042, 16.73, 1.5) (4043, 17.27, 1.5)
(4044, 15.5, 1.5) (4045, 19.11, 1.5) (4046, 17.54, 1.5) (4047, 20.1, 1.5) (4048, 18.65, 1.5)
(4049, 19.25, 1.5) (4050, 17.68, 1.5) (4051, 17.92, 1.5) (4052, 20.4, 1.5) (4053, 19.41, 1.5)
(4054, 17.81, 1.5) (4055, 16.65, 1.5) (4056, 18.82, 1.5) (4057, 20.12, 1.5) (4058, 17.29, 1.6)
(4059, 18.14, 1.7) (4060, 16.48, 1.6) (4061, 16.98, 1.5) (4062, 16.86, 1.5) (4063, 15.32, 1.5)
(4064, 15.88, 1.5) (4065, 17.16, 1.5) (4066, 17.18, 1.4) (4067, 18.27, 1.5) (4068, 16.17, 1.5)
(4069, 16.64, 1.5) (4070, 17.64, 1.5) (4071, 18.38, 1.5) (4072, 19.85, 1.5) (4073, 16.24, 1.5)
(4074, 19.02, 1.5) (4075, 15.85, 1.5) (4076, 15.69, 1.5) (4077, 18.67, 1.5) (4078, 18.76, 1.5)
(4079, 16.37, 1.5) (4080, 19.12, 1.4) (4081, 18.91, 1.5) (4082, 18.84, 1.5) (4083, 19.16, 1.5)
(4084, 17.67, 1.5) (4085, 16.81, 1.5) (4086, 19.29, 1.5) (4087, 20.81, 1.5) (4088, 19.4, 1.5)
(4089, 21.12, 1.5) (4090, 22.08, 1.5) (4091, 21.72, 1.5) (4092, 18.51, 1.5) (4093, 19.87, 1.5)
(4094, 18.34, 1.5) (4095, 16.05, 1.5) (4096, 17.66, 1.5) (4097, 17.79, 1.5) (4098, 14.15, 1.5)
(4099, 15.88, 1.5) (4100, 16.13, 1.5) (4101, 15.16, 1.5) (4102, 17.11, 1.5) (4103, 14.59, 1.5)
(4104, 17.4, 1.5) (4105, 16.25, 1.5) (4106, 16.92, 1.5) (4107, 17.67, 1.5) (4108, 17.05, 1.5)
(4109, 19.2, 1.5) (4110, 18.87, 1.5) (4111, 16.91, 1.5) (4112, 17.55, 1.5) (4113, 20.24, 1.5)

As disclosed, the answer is 1.95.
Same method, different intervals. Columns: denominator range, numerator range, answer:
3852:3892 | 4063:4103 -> 2.10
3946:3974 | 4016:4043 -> 1.91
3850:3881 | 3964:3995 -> 1.45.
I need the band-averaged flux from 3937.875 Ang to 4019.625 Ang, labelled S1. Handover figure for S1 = 13.9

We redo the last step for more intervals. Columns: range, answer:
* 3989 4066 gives 18.3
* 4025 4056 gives 18.6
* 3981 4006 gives 17.1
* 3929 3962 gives 9.96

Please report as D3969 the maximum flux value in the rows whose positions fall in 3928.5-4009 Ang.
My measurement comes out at 20.29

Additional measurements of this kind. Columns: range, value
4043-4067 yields 20.4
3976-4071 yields 22.37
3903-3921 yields 15.57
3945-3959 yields 16.46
